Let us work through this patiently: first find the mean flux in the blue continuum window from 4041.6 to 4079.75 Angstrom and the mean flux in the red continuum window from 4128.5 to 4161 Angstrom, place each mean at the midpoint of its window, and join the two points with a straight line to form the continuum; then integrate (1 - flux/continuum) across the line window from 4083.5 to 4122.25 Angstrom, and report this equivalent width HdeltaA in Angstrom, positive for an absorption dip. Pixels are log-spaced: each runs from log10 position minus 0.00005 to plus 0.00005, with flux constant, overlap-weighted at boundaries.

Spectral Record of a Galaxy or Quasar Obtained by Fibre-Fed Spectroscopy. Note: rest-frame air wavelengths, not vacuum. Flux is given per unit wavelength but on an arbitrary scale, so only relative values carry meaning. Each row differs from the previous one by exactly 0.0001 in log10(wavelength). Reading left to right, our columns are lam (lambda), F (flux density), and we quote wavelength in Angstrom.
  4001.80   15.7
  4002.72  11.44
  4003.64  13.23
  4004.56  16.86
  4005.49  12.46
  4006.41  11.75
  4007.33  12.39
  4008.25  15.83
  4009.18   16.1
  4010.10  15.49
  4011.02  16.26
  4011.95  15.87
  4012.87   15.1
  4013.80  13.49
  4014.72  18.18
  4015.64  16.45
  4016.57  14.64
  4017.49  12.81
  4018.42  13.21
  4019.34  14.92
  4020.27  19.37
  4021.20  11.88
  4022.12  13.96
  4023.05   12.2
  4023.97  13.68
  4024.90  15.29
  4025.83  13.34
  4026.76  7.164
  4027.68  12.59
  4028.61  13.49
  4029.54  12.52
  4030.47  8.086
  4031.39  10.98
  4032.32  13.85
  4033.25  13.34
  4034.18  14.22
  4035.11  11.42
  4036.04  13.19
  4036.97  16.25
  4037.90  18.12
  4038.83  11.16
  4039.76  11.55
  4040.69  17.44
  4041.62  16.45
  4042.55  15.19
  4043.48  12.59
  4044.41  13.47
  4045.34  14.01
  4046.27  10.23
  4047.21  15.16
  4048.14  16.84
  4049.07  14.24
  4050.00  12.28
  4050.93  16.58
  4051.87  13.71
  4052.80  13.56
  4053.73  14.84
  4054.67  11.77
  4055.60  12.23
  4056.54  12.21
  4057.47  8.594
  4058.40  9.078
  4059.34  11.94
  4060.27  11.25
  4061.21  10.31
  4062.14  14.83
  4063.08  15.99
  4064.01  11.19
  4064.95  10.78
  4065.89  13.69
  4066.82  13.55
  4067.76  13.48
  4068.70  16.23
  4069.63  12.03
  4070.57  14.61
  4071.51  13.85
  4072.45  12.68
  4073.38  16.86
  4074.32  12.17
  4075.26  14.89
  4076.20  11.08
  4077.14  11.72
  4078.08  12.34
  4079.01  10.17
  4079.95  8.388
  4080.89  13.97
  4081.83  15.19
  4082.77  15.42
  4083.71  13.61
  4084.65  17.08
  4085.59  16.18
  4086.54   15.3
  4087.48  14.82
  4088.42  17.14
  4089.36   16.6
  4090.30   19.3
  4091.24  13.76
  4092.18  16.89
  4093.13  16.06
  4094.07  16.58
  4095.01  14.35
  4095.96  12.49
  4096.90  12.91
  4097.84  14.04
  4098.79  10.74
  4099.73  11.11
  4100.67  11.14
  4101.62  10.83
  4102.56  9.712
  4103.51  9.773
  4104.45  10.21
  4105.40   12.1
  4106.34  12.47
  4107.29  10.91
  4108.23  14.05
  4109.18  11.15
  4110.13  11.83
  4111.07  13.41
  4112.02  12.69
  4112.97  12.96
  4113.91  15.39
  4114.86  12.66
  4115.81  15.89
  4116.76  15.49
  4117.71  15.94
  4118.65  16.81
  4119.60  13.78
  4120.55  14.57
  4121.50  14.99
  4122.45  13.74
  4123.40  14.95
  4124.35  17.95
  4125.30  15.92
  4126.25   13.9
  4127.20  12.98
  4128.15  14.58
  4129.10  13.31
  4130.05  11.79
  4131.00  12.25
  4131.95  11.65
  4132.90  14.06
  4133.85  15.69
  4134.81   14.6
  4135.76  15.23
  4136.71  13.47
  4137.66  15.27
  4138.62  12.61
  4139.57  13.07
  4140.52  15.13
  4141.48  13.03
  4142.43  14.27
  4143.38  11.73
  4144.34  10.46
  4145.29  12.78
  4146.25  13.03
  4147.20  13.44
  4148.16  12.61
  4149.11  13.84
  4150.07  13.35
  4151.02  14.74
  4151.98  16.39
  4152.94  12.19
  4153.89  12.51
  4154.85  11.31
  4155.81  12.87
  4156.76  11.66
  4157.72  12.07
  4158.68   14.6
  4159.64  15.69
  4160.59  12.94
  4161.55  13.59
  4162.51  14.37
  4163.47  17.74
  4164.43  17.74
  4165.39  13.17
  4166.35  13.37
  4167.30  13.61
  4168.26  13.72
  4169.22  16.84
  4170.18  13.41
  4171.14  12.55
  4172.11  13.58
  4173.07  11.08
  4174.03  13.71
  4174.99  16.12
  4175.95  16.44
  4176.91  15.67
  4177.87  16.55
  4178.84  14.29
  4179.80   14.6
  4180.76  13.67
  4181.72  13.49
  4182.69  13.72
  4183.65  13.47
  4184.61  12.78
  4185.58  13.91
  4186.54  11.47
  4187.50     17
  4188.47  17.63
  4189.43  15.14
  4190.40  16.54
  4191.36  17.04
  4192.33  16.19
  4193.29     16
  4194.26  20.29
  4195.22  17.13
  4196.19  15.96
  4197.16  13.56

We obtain -1.9 Angstrom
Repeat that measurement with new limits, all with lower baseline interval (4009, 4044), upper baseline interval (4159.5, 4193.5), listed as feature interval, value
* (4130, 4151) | 1.61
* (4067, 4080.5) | 1.22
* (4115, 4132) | -0.09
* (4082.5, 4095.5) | -1.52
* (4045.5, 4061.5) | 1.60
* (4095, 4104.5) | 1.87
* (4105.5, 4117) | 0.97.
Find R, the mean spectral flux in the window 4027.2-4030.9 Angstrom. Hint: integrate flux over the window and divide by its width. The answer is 11.7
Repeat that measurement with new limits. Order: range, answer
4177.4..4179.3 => 15.4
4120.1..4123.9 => 14.6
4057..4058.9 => 8.91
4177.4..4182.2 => 14.5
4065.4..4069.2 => 14.2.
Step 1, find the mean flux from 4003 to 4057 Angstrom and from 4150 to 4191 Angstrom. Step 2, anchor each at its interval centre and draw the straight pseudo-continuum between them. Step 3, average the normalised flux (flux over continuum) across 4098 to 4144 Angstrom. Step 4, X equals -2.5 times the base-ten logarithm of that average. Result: 0.06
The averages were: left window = 13.9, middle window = 13.4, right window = 14.2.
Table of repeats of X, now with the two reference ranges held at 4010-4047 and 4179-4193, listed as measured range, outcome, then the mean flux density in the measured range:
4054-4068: 0.163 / 12.1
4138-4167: 0.079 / 13.6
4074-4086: 0.070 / 13.3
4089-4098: -0.082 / 15.3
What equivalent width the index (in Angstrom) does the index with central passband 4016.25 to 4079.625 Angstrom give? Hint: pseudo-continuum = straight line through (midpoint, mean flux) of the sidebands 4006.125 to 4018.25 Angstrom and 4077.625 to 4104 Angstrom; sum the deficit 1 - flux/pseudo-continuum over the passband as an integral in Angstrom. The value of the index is 5.33 Angstrom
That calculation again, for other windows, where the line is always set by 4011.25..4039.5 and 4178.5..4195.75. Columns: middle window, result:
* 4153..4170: 1.2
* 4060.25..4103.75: 2.0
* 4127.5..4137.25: 0.7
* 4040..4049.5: -0.4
